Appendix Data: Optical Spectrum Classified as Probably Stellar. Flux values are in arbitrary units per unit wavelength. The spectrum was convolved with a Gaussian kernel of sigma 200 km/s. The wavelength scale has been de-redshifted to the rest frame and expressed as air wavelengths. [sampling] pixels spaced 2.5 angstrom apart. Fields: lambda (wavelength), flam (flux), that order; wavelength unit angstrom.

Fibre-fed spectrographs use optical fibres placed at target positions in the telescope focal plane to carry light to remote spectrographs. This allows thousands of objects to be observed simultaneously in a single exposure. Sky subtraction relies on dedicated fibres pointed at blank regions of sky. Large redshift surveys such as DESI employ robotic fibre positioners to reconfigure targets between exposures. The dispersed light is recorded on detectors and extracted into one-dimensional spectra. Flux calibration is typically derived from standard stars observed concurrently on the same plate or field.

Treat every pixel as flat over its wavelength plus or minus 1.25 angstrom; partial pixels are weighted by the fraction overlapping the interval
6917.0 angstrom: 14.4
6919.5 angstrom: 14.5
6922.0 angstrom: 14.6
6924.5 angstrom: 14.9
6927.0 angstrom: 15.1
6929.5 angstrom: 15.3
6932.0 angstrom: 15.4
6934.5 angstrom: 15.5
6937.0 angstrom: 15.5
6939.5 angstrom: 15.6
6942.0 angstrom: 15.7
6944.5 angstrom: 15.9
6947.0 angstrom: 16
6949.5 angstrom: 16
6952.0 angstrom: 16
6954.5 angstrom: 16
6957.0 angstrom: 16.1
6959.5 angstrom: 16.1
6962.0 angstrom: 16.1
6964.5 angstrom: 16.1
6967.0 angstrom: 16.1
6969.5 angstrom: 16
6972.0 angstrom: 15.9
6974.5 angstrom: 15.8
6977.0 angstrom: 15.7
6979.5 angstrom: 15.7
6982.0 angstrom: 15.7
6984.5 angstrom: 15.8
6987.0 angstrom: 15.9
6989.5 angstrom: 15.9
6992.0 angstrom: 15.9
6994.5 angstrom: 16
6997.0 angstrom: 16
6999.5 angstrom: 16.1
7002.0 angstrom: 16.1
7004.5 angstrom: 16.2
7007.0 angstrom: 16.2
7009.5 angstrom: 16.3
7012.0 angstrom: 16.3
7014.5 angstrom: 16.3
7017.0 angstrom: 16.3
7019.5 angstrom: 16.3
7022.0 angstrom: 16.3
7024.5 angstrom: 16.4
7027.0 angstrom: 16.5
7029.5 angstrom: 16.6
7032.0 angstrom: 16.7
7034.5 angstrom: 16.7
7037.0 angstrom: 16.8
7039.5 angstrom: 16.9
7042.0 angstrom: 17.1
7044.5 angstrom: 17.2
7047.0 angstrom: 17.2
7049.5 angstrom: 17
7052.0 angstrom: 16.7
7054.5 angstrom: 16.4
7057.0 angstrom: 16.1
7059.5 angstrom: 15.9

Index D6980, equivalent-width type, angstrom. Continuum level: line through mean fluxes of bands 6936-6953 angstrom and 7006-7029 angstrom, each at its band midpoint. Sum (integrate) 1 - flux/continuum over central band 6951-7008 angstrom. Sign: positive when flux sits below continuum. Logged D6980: 0.3 angstrom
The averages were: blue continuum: 15.8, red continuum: 16.3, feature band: 16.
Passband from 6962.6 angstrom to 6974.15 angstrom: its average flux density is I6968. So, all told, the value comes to 16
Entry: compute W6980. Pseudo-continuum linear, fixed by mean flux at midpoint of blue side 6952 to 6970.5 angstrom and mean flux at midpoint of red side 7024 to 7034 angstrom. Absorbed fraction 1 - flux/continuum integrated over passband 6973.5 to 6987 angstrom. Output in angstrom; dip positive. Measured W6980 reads 0.4 angstrom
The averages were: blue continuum 16.1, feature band 15.8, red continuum 16.6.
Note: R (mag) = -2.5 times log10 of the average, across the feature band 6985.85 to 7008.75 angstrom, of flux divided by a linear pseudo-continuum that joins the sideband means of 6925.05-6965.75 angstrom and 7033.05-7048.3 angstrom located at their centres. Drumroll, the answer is 0.03 mag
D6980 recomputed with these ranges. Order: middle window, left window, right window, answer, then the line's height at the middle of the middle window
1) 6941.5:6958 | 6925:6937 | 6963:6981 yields -0.4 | 15.6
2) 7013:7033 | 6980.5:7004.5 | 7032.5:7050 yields 0.2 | 16.6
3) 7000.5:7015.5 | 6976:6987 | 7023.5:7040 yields 0.0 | 16.2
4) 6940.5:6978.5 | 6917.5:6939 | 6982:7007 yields -1.1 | 15.5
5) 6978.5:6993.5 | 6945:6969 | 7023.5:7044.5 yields 0.5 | 16.3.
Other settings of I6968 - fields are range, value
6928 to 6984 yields 15.8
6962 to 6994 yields 15.9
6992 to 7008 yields 16.1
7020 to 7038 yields 16.6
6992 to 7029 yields 16.2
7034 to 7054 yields 16.9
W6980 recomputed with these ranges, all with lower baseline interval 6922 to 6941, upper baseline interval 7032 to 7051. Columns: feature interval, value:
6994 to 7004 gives 0.15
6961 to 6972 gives -0.16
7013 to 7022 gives 0.16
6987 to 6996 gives 0.15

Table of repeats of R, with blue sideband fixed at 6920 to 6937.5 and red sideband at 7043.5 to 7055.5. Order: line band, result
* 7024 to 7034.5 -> 0.00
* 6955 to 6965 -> -0.03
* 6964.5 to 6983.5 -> 0.00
